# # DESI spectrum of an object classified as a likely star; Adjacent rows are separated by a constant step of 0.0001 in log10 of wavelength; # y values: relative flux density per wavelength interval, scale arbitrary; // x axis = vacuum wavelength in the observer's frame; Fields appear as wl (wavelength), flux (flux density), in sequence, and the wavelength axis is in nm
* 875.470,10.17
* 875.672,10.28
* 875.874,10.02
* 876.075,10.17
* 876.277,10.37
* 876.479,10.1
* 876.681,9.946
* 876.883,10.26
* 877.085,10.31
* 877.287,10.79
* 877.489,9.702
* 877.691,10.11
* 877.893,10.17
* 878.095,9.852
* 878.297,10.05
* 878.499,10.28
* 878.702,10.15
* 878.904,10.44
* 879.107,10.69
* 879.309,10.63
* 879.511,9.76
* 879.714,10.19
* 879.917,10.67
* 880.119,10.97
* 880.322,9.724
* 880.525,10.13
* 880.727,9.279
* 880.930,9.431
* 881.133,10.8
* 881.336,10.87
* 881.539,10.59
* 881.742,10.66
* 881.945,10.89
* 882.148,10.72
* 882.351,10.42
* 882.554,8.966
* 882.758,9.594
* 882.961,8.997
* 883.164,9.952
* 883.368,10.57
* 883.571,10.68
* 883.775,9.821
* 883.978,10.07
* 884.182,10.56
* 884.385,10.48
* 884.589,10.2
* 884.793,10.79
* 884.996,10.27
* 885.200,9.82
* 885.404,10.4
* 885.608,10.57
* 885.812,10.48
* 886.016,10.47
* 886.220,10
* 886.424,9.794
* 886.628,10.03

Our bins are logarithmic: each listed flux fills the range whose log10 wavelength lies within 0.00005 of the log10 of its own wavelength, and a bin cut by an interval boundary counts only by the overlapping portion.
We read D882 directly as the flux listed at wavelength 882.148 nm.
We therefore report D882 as 10.72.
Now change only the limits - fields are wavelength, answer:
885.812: 10.48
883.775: 9.821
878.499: 10.28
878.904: 10.44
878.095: 9.852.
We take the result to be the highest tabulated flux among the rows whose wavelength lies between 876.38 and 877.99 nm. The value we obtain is 10.79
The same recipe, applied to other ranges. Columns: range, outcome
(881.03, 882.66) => 10.89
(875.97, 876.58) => 10.37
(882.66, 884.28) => 10.68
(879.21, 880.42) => 10.97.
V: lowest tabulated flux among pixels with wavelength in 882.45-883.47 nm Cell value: 8.966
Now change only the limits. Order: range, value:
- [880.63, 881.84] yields 9.279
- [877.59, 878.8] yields 9.852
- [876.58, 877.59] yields 9.702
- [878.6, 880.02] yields 9.76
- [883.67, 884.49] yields 9.821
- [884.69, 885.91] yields 9.82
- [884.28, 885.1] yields 10.2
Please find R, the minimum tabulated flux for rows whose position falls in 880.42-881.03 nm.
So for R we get 9.279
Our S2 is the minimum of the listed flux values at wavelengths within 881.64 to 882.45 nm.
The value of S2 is 10.42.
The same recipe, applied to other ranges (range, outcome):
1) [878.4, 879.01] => 10.15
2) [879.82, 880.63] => 9.724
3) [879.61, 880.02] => 10.19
